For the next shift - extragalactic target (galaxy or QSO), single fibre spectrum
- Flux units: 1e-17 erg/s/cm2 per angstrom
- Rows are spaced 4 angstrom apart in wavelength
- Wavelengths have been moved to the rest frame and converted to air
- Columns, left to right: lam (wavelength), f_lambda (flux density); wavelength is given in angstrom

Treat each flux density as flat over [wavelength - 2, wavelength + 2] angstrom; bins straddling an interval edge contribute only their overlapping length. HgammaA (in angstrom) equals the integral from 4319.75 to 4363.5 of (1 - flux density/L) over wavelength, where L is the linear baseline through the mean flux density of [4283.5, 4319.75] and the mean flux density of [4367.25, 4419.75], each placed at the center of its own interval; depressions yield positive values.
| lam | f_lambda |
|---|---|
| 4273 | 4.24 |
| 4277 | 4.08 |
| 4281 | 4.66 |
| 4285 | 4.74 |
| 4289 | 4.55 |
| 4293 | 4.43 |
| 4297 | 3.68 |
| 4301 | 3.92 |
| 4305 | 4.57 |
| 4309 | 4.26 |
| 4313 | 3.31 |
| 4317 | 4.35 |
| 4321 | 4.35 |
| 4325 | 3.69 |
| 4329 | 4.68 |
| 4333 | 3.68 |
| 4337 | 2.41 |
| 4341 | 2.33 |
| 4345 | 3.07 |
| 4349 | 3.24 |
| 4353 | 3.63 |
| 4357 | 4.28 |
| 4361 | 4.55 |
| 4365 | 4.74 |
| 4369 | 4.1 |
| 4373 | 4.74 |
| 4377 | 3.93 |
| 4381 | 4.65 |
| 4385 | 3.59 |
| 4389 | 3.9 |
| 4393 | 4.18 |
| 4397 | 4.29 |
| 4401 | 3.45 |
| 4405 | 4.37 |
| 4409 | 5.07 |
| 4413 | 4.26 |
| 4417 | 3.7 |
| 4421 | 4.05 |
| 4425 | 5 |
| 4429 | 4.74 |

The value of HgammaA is 5.82 angstrom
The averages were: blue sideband 4.2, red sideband 4.17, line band 3.63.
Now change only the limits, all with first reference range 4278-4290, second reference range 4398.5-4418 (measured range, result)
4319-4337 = 2.2 angstrom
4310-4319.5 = 1.3 angstrom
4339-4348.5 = 3.5 angstrom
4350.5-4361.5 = 0.8 angstrom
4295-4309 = 1.4 angstrom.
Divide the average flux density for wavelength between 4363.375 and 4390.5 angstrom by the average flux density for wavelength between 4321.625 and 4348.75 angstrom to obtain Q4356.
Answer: 1.3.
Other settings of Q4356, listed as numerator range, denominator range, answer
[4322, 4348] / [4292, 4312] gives 0.81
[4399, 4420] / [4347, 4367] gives 1.02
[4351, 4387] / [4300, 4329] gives 1.03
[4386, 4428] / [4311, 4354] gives 1.20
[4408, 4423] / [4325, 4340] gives 1.20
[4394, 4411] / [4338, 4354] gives 1.43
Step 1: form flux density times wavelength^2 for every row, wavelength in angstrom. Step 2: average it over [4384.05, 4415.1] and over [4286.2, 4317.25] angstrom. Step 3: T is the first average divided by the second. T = 1.05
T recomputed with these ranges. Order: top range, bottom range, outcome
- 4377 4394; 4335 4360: 1.28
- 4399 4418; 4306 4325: 1.08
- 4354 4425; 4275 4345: 1.11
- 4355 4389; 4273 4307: 1.03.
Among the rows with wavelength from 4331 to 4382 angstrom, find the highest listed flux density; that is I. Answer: 4.74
